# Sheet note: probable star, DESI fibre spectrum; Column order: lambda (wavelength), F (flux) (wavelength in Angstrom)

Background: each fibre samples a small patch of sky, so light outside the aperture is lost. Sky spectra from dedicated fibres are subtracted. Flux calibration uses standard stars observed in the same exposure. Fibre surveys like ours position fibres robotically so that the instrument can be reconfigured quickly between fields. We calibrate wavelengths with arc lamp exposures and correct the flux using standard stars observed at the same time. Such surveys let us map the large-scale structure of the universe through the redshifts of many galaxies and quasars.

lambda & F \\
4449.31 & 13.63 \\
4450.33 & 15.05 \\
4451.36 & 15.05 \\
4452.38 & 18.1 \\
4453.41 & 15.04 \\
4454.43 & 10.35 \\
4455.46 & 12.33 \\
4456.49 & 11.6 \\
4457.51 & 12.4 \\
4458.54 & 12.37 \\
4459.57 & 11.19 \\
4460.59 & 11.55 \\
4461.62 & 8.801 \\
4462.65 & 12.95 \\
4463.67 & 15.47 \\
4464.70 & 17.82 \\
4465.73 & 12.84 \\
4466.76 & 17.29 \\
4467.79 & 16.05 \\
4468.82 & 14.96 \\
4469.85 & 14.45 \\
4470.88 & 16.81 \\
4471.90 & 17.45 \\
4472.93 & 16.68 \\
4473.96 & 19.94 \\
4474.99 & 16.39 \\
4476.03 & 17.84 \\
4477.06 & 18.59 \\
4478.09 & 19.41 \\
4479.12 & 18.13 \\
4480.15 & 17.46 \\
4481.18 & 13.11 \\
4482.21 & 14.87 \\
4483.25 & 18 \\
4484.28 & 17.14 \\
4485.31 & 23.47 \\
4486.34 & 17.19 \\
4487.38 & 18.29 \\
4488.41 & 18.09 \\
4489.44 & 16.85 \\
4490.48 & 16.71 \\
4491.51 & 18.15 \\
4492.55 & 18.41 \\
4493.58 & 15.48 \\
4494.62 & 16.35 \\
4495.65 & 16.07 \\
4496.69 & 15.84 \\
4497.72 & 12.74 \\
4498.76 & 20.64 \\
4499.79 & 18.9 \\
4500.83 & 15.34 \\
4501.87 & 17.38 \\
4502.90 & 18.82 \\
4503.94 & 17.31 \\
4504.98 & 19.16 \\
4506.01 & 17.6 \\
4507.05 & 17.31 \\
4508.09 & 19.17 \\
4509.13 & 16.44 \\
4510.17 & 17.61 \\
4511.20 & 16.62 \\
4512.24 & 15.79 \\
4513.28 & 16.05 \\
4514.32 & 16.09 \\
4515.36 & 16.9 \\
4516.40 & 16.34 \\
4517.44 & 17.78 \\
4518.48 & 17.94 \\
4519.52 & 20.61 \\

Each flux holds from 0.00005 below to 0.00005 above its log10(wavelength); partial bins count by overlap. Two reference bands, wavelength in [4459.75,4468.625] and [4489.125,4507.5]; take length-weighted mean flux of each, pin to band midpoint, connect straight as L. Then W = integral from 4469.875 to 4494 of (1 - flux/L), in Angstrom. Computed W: -2.9 Angstrom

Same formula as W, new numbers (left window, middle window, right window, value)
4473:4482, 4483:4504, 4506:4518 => -0.3 Angstrom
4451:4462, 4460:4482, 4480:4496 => -1.6 Angstrom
